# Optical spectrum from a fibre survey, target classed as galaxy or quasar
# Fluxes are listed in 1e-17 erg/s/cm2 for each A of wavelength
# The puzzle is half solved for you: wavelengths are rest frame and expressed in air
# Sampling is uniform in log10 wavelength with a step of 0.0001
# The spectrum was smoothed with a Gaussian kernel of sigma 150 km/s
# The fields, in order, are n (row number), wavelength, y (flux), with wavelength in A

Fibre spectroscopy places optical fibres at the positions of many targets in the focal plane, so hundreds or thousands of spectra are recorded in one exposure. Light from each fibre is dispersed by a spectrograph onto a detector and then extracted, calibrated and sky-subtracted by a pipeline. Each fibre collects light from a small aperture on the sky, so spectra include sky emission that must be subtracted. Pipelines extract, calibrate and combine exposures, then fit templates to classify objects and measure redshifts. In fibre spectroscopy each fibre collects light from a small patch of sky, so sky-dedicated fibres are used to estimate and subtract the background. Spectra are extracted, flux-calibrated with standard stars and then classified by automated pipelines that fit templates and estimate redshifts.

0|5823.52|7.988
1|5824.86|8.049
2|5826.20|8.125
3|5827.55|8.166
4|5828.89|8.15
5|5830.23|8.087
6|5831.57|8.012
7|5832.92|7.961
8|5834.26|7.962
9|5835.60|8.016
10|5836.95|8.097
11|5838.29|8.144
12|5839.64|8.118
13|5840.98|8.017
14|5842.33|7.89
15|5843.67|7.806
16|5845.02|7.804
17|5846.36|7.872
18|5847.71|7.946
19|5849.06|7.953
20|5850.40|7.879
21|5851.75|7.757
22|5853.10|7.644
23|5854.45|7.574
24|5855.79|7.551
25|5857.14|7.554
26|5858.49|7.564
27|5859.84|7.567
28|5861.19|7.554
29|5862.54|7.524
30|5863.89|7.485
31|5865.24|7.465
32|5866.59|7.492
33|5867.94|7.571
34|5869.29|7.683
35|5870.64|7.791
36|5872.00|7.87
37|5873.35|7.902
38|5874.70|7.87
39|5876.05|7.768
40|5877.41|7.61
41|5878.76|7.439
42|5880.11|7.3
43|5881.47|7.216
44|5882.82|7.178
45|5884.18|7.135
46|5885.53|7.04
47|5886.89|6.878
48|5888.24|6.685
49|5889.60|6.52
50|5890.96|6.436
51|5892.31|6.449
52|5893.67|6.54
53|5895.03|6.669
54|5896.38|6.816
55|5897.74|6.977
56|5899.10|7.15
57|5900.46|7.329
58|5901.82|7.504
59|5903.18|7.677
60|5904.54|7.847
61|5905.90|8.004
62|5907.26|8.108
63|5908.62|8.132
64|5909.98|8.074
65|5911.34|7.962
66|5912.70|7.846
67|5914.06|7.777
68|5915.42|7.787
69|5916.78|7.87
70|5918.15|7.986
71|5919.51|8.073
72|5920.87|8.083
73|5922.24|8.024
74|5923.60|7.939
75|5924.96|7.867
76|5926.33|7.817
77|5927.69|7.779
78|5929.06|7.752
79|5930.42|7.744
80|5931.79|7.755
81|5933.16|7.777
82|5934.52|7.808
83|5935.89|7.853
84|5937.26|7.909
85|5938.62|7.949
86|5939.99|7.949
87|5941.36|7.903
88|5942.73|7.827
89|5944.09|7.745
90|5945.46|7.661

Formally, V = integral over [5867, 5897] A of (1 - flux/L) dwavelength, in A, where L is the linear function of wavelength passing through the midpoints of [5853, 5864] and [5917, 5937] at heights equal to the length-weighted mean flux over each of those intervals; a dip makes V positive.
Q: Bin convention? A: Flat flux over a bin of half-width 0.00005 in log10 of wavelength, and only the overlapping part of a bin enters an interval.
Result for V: 1.81 A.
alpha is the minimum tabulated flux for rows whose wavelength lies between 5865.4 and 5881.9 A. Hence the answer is 7.216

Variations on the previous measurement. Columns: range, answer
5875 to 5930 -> 6.436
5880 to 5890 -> 6.52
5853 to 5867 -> 7.465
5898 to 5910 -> 7.15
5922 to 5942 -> 7.744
